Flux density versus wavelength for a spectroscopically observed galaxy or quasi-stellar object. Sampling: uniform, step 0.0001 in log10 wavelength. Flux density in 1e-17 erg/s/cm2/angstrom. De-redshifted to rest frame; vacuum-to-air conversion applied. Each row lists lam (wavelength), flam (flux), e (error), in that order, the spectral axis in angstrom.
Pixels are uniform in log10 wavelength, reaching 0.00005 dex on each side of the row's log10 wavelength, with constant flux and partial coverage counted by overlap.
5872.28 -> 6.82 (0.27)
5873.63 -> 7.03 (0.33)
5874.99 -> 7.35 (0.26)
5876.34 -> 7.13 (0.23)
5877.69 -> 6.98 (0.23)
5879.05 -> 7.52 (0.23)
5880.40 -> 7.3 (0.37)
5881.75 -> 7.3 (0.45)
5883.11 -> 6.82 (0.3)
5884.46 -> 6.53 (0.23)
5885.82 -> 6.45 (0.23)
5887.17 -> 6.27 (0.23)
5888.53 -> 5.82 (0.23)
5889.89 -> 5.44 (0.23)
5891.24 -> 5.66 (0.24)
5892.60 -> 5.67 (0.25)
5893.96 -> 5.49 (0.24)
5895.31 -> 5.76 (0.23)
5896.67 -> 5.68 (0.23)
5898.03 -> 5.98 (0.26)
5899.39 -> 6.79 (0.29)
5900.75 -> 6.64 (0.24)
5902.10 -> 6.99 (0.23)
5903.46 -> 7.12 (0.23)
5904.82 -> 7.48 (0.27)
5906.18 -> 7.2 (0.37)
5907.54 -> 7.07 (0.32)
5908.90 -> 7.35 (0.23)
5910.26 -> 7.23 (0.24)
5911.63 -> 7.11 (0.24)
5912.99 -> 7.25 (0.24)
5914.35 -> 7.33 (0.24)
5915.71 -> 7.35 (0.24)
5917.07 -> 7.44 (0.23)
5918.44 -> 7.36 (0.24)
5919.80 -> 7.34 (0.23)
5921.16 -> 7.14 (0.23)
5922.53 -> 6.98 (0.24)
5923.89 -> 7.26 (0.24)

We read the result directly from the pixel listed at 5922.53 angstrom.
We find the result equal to 6.98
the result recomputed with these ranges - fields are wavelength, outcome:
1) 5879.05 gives 7.52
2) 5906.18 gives 7.2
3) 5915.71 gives 7.35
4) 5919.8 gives 7.34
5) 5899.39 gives 6.79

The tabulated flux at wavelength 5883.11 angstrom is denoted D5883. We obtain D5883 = 6.82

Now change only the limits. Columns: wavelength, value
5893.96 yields 5.49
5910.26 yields 7.23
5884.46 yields 6.53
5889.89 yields 5.44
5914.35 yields 7.33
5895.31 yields 5.76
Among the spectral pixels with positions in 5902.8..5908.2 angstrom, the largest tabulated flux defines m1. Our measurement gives 7.48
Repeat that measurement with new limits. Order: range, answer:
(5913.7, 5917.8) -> 7.44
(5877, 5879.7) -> 7.52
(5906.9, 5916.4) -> 7.35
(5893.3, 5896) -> 5.76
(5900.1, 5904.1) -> 7.12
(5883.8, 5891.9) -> 6.53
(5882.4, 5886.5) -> 6.82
